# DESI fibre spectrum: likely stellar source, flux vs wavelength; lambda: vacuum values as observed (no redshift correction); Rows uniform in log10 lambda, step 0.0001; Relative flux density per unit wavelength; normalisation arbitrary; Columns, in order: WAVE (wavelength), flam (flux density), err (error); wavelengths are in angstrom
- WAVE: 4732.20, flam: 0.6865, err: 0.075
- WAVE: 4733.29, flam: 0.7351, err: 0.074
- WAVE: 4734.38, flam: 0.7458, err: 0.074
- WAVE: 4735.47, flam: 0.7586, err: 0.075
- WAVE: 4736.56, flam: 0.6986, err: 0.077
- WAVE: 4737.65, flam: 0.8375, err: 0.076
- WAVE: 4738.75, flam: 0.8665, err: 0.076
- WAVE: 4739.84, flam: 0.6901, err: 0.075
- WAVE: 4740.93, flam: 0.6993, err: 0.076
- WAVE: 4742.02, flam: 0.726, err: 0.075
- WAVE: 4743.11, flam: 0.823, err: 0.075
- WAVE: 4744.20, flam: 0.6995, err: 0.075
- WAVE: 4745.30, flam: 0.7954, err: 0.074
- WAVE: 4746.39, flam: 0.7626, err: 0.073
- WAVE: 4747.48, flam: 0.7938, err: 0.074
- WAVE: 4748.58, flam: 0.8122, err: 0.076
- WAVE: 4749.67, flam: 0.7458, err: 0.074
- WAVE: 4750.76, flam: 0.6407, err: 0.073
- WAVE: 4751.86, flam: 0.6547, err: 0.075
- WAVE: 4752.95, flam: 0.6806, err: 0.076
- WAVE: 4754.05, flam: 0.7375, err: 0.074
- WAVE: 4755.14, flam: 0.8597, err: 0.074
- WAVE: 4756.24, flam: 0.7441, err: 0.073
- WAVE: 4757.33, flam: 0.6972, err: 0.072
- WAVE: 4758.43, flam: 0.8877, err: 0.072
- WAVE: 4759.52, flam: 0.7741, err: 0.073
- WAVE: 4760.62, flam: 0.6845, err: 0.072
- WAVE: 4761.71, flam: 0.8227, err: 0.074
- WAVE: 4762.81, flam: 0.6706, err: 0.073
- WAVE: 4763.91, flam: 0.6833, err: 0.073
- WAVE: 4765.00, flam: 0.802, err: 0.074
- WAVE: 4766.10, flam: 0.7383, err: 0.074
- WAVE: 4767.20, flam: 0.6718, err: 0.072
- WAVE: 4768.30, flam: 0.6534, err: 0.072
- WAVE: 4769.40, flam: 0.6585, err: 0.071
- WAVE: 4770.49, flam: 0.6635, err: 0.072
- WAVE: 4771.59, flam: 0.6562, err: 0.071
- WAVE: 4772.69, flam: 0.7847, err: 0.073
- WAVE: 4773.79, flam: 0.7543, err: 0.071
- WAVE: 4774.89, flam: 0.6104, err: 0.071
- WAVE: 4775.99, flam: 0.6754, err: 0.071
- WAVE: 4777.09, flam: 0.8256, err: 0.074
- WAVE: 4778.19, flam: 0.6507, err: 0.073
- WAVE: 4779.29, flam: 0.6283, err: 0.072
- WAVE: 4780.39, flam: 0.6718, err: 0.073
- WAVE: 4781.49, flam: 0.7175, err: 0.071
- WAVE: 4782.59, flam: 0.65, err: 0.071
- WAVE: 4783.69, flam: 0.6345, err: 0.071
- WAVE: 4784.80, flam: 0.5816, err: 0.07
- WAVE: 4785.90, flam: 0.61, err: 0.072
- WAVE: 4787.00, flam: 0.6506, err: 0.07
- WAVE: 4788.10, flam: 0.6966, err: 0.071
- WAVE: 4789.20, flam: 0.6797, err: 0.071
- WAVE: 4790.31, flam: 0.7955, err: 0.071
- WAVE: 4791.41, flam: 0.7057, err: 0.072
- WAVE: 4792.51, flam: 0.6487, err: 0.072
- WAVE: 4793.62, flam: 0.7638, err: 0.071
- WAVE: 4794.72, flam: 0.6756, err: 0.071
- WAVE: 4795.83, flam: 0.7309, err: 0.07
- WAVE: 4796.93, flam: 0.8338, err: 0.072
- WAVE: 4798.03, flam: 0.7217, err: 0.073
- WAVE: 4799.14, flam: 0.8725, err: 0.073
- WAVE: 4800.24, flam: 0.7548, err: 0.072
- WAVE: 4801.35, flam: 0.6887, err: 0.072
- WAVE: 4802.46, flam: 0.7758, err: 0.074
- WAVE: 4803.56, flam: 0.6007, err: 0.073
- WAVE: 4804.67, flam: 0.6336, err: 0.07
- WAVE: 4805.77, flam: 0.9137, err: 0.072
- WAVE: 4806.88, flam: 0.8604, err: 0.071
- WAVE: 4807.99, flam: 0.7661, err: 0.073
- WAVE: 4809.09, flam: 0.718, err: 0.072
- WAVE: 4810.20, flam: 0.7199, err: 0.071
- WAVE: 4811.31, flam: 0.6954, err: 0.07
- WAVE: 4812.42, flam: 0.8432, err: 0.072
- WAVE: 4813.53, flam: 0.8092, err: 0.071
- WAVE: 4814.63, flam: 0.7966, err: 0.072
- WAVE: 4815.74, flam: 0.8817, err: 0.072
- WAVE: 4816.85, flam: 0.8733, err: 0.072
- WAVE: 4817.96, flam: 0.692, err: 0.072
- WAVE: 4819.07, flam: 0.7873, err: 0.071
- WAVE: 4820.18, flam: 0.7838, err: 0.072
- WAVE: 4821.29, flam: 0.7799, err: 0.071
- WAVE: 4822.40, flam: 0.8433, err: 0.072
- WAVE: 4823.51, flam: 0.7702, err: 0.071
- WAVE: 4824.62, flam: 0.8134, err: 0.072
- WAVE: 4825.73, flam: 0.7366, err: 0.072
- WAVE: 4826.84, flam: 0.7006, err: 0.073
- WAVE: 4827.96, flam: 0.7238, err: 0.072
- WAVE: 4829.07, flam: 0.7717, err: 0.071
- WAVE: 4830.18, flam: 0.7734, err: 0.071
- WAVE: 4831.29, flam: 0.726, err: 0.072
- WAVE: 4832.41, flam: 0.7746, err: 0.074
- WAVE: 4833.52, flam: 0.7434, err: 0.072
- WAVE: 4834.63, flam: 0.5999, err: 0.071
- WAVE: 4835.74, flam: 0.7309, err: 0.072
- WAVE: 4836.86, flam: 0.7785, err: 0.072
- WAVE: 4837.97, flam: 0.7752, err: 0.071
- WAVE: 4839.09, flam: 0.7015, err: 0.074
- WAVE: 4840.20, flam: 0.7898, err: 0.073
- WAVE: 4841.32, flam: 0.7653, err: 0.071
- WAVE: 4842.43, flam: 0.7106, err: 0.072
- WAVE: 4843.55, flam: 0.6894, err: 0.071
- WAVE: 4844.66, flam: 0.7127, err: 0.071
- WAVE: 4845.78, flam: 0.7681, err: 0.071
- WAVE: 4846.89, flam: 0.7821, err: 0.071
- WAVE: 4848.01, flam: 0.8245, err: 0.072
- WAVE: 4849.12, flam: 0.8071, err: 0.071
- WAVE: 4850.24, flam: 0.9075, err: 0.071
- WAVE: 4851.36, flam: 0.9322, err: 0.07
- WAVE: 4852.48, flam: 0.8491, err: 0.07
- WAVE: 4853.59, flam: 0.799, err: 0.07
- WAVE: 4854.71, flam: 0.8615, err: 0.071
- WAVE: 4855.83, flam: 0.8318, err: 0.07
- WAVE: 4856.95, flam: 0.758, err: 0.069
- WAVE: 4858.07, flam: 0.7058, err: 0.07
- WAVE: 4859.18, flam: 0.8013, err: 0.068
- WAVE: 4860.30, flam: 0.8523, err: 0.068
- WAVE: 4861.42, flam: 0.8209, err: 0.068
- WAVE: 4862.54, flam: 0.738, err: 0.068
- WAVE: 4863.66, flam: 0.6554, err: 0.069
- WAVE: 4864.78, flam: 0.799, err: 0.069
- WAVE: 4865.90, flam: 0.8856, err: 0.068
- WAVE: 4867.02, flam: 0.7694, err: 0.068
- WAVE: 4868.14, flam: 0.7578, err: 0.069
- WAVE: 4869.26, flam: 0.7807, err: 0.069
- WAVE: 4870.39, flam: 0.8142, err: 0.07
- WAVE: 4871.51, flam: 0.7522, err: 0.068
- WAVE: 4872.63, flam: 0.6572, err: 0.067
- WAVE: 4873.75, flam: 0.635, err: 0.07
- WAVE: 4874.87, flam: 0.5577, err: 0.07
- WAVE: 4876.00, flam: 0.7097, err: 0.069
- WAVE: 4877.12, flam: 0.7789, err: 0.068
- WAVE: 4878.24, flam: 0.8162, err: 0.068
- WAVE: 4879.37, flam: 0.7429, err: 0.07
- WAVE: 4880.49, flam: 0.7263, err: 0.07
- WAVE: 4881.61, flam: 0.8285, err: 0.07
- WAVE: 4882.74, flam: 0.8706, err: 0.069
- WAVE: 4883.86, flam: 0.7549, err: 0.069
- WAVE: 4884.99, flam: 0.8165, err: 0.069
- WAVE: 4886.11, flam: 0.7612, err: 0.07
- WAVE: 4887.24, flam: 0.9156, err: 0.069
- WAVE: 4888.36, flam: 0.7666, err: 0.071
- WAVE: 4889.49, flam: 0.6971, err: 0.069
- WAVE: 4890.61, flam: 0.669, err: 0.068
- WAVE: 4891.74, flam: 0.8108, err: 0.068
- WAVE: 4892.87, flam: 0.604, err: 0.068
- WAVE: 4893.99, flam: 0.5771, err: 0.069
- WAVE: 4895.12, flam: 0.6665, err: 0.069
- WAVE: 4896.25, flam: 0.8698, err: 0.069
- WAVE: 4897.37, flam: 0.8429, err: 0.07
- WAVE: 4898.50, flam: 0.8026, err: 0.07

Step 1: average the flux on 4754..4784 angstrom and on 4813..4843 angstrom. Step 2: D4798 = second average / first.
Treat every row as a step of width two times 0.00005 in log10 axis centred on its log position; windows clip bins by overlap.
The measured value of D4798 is 1.1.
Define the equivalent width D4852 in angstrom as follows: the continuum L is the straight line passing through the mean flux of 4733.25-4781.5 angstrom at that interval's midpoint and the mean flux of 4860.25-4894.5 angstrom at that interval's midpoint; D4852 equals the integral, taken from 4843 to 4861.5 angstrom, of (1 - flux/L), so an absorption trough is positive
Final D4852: -1.46 angstrom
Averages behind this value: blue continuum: 0.731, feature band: 0.806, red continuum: 0.751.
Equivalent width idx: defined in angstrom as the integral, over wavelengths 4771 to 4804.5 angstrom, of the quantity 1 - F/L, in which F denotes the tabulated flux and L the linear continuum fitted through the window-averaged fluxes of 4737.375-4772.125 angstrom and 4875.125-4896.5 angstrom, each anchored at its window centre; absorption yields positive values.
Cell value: 1.8 angstrom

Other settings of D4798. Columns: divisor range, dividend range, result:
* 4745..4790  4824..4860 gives 1.09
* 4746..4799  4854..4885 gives 1.07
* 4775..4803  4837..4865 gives 1.12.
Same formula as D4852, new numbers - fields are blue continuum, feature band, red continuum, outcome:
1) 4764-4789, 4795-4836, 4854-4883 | -2.7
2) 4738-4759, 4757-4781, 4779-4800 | 0.5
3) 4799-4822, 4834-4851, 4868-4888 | 0.2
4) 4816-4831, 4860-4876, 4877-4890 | 0.8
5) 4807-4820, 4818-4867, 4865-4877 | -1.1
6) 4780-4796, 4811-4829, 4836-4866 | -1.2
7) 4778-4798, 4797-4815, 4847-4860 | -0.9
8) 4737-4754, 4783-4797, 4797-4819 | 1.4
